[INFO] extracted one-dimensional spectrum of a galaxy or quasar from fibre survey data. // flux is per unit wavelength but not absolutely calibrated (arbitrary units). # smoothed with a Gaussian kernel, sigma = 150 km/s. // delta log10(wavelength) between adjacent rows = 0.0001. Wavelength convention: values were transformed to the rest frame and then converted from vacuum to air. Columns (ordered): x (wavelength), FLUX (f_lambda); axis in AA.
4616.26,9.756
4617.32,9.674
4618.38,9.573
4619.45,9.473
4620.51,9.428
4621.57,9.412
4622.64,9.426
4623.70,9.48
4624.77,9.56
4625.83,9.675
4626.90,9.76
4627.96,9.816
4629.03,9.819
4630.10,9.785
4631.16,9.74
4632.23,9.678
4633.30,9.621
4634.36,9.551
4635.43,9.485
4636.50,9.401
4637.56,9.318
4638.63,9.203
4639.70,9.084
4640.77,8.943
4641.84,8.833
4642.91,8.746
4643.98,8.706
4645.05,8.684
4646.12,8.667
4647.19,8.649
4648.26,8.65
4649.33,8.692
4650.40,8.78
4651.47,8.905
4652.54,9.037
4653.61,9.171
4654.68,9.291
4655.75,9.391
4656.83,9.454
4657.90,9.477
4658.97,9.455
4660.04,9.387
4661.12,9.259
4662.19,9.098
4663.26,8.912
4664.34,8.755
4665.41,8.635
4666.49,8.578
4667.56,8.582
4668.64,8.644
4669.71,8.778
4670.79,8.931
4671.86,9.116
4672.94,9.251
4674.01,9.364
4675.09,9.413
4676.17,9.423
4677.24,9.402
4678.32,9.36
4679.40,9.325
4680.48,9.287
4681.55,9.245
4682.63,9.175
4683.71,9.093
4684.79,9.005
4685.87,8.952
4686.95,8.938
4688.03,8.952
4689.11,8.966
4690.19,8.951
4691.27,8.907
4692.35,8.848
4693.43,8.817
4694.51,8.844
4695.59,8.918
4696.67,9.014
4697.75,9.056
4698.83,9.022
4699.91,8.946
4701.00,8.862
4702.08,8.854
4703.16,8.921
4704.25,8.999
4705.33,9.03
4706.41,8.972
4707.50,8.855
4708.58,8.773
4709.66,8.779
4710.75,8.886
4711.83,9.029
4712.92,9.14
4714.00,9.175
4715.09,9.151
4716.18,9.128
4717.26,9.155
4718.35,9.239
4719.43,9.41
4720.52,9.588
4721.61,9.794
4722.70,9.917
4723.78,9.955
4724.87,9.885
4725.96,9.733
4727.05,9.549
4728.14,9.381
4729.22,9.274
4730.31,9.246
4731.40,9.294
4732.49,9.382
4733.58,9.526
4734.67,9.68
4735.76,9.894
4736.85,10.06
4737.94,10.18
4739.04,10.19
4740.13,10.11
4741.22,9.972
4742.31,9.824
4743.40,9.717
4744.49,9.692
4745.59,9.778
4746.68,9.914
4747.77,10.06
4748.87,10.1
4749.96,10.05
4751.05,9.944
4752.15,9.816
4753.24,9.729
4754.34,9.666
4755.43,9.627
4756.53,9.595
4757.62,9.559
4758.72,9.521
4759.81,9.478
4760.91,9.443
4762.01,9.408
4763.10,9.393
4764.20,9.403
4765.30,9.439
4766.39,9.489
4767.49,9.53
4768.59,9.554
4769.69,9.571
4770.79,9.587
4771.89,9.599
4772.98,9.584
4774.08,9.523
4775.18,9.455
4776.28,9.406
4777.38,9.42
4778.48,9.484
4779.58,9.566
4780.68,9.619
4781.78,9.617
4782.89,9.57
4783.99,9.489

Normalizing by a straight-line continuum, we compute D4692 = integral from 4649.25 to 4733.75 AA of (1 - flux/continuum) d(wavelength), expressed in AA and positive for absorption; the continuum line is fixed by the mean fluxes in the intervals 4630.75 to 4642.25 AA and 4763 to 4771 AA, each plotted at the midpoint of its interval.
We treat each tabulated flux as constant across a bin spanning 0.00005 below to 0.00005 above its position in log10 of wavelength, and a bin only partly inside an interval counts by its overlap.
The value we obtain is 2.4 AA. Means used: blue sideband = 9.35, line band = 9.14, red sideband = 9.49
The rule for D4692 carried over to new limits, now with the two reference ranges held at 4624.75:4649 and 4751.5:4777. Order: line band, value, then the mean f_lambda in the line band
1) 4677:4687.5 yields 0.2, 9.16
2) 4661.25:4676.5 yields 0.6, 8.96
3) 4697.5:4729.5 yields 0.7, 9.22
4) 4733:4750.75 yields -0.8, 9.92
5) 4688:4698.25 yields 0.5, 8.93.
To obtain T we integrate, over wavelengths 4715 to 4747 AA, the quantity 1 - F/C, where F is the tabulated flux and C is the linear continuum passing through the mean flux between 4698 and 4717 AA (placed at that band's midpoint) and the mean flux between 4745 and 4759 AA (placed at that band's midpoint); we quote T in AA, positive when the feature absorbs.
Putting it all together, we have -0.8 AA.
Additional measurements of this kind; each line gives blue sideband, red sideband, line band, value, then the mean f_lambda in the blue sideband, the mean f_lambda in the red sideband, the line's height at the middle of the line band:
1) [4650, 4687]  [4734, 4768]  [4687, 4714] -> 1.22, 9.11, 9.75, 9.36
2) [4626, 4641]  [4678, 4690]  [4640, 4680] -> 1.21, 9.53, 9.1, 9.31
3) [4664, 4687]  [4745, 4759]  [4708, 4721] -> 0.44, 9.06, 9.8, 9.44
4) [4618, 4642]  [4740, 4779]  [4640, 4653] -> 1.00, 9.49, 9.65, 9.51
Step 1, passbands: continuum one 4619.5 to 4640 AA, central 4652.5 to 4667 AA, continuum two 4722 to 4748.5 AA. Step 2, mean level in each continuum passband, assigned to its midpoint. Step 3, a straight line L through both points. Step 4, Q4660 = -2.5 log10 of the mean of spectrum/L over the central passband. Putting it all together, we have 0.05 mag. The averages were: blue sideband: 9.54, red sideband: 9.76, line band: 9.14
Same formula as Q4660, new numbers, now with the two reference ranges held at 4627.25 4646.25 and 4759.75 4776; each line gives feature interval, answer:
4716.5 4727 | -0.02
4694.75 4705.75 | 0.05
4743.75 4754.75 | -0.05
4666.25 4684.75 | 0.03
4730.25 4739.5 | -0.03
